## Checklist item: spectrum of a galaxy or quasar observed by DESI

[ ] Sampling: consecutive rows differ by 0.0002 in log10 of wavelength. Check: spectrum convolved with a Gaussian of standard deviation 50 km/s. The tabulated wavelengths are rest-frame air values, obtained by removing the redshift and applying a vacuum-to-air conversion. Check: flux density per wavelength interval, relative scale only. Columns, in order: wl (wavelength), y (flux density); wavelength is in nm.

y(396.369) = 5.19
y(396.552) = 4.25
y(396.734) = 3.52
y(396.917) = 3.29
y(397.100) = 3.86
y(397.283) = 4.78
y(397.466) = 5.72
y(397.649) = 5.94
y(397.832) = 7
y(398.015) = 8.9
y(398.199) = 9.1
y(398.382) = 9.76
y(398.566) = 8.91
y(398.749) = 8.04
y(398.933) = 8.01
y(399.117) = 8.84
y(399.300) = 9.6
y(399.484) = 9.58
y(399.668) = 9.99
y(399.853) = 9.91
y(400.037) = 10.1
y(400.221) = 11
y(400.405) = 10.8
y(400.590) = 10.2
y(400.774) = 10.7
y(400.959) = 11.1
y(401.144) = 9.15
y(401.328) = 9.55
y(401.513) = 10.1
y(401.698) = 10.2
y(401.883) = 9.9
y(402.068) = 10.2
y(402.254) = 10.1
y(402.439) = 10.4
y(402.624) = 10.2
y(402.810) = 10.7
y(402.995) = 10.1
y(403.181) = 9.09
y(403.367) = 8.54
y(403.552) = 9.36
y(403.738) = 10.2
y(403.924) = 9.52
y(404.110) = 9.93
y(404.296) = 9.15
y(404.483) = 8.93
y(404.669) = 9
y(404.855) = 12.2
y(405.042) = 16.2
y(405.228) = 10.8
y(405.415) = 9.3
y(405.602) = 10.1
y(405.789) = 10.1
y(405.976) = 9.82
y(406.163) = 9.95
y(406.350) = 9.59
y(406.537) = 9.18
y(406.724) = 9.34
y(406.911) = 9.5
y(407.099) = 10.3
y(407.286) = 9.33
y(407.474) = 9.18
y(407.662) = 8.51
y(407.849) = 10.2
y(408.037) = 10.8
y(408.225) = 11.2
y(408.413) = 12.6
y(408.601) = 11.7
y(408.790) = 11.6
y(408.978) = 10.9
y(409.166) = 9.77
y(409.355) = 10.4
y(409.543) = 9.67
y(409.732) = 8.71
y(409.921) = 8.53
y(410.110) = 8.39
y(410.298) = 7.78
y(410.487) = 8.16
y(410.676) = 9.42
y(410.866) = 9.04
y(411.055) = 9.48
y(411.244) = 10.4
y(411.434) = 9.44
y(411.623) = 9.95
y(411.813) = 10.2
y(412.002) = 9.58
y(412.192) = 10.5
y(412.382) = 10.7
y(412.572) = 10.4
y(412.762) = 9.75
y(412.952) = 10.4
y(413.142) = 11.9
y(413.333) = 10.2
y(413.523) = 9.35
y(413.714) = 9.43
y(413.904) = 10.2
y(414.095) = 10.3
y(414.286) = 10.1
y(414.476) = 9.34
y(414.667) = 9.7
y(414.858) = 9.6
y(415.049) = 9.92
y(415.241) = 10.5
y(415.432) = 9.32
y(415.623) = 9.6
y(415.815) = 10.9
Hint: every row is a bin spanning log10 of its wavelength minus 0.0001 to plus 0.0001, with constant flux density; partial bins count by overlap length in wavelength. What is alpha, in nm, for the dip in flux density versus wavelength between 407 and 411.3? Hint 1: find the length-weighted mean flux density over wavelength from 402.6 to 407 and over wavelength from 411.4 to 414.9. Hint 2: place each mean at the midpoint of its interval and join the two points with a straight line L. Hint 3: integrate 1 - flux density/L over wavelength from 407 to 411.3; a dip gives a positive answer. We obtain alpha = 0.10 nm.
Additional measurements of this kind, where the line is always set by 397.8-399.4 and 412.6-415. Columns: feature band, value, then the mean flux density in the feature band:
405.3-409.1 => -0.27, 10.2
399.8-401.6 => -0.27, 10.3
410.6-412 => 0.02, 9.7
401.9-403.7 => -0.15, 9.87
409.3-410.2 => 0.06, 9.09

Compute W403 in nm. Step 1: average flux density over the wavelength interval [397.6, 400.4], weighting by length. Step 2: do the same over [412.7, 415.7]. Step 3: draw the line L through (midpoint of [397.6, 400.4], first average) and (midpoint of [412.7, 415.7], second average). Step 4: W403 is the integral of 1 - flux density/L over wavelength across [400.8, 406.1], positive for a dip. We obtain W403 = -0.453 nm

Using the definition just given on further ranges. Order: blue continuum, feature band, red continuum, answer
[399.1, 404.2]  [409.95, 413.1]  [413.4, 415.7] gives 0.07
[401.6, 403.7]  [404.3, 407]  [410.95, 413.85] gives -0.08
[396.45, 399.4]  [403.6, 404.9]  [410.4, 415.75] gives -0.26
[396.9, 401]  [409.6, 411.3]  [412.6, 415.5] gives 0.14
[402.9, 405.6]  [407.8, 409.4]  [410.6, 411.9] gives -0.19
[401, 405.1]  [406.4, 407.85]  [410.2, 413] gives 0.07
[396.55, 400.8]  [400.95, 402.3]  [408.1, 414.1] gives -0.23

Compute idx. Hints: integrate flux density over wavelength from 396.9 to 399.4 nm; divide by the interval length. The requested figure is 7.4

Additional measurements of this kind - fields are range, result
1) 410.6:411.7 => 9.62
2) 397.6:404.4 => 9.59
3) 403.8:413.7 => 10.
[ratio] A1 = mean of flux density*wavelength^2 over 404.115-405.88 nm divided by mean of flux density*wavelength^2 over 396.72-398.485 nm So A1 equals 1.74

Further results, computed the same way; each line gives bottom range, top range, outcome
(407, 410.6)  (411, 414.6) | 1.04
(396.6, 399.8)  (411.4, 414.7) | 1.48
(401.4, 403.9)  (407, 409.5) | 1.09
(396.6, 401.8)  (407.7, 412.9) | 1.24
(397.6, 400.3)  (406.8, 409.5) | 1.21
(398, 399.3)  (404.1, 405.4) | 1.26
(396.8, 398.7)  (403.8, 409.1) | 1.60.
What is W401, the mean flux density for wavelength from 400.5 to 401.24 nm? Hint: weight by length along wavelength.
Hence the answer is 10.3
